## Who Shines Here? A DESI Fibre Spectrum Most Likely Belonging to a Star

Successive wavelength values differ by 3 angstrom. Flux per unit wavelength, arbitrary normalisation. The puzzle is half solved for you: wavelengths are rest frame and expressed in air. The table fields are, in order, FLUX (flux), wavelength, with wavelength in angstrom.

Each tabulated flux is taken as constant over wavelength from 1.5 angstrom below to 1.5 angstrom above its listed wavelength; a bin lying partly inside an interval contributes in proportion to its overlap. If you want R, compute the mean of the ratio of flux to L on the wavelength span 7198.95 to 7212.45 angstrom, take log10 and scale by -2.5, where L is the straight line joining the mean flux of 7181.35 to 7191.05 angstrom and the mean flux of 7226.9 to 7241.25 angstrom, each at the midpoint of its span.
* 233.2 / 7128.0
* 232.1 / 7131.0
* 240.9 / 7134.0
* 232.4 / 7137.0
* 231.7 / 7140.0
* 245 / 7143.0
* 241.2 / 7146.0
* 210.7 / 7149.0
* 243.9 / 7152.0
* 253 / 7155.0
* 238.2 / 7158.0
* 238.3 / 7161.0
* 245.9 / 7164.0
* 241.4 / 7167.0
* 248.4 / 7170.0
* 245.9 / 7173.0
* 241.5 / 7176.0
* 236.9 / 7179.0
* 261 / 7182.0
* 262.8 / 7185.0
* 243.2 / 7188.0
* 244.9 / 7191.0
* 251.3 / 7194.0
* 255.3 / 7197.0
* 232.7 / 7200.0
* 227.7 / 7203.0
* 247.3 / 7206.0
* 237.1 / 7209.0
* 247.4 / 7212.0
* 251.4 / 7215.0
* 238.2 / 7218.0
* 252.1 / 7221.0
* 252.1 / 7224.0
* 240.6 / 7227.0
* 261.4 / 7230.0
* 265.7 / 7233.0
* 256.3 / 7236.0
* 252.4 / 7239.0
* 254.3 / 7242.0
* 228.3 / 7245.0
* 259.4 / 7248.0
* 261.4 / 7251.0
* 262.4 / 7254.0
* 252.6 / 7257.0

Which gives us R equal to 0.07 mag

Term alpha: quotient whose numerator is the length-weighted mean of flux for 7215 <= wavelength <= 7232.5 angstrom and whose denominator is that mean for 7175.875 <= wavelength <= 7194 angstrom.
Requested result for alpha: 1.00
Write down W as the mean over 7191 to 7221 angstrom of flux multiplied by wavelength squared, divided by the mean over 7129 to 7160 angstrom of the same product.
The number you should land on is 1.05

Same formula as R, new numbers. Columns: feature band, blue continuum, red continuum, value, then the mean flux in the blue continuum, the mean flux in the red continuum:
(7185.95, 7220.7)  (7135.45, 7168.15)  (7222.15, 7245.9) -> 0.01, 238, 252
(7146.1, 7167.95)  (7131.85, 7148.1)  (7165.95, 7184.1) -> 0.01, 237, 247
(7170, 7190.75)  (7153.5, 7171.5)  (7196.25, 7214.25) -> -0.02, 244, 241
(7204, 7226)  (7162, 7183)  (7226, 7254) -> 0.02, 245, 254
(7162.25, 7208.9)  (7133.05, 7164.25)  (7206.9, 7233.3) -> -0.01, 238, 249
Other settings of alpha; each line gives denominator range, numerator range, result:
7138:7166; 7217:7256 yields 1.06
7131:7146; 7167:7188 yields 1.05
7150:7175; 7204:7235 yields 1.02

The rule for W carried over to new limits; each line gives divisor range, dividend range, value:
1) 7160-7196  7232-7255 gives 1.05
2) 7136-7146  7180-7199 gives 1.08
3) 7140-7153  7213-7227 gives 1.08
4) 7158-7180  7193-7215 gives 1.01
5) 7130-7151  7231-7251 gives 1.12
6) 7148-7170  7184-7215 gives 1.03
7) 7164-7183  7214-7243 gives 1.04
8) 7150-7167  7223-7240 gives 1.07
